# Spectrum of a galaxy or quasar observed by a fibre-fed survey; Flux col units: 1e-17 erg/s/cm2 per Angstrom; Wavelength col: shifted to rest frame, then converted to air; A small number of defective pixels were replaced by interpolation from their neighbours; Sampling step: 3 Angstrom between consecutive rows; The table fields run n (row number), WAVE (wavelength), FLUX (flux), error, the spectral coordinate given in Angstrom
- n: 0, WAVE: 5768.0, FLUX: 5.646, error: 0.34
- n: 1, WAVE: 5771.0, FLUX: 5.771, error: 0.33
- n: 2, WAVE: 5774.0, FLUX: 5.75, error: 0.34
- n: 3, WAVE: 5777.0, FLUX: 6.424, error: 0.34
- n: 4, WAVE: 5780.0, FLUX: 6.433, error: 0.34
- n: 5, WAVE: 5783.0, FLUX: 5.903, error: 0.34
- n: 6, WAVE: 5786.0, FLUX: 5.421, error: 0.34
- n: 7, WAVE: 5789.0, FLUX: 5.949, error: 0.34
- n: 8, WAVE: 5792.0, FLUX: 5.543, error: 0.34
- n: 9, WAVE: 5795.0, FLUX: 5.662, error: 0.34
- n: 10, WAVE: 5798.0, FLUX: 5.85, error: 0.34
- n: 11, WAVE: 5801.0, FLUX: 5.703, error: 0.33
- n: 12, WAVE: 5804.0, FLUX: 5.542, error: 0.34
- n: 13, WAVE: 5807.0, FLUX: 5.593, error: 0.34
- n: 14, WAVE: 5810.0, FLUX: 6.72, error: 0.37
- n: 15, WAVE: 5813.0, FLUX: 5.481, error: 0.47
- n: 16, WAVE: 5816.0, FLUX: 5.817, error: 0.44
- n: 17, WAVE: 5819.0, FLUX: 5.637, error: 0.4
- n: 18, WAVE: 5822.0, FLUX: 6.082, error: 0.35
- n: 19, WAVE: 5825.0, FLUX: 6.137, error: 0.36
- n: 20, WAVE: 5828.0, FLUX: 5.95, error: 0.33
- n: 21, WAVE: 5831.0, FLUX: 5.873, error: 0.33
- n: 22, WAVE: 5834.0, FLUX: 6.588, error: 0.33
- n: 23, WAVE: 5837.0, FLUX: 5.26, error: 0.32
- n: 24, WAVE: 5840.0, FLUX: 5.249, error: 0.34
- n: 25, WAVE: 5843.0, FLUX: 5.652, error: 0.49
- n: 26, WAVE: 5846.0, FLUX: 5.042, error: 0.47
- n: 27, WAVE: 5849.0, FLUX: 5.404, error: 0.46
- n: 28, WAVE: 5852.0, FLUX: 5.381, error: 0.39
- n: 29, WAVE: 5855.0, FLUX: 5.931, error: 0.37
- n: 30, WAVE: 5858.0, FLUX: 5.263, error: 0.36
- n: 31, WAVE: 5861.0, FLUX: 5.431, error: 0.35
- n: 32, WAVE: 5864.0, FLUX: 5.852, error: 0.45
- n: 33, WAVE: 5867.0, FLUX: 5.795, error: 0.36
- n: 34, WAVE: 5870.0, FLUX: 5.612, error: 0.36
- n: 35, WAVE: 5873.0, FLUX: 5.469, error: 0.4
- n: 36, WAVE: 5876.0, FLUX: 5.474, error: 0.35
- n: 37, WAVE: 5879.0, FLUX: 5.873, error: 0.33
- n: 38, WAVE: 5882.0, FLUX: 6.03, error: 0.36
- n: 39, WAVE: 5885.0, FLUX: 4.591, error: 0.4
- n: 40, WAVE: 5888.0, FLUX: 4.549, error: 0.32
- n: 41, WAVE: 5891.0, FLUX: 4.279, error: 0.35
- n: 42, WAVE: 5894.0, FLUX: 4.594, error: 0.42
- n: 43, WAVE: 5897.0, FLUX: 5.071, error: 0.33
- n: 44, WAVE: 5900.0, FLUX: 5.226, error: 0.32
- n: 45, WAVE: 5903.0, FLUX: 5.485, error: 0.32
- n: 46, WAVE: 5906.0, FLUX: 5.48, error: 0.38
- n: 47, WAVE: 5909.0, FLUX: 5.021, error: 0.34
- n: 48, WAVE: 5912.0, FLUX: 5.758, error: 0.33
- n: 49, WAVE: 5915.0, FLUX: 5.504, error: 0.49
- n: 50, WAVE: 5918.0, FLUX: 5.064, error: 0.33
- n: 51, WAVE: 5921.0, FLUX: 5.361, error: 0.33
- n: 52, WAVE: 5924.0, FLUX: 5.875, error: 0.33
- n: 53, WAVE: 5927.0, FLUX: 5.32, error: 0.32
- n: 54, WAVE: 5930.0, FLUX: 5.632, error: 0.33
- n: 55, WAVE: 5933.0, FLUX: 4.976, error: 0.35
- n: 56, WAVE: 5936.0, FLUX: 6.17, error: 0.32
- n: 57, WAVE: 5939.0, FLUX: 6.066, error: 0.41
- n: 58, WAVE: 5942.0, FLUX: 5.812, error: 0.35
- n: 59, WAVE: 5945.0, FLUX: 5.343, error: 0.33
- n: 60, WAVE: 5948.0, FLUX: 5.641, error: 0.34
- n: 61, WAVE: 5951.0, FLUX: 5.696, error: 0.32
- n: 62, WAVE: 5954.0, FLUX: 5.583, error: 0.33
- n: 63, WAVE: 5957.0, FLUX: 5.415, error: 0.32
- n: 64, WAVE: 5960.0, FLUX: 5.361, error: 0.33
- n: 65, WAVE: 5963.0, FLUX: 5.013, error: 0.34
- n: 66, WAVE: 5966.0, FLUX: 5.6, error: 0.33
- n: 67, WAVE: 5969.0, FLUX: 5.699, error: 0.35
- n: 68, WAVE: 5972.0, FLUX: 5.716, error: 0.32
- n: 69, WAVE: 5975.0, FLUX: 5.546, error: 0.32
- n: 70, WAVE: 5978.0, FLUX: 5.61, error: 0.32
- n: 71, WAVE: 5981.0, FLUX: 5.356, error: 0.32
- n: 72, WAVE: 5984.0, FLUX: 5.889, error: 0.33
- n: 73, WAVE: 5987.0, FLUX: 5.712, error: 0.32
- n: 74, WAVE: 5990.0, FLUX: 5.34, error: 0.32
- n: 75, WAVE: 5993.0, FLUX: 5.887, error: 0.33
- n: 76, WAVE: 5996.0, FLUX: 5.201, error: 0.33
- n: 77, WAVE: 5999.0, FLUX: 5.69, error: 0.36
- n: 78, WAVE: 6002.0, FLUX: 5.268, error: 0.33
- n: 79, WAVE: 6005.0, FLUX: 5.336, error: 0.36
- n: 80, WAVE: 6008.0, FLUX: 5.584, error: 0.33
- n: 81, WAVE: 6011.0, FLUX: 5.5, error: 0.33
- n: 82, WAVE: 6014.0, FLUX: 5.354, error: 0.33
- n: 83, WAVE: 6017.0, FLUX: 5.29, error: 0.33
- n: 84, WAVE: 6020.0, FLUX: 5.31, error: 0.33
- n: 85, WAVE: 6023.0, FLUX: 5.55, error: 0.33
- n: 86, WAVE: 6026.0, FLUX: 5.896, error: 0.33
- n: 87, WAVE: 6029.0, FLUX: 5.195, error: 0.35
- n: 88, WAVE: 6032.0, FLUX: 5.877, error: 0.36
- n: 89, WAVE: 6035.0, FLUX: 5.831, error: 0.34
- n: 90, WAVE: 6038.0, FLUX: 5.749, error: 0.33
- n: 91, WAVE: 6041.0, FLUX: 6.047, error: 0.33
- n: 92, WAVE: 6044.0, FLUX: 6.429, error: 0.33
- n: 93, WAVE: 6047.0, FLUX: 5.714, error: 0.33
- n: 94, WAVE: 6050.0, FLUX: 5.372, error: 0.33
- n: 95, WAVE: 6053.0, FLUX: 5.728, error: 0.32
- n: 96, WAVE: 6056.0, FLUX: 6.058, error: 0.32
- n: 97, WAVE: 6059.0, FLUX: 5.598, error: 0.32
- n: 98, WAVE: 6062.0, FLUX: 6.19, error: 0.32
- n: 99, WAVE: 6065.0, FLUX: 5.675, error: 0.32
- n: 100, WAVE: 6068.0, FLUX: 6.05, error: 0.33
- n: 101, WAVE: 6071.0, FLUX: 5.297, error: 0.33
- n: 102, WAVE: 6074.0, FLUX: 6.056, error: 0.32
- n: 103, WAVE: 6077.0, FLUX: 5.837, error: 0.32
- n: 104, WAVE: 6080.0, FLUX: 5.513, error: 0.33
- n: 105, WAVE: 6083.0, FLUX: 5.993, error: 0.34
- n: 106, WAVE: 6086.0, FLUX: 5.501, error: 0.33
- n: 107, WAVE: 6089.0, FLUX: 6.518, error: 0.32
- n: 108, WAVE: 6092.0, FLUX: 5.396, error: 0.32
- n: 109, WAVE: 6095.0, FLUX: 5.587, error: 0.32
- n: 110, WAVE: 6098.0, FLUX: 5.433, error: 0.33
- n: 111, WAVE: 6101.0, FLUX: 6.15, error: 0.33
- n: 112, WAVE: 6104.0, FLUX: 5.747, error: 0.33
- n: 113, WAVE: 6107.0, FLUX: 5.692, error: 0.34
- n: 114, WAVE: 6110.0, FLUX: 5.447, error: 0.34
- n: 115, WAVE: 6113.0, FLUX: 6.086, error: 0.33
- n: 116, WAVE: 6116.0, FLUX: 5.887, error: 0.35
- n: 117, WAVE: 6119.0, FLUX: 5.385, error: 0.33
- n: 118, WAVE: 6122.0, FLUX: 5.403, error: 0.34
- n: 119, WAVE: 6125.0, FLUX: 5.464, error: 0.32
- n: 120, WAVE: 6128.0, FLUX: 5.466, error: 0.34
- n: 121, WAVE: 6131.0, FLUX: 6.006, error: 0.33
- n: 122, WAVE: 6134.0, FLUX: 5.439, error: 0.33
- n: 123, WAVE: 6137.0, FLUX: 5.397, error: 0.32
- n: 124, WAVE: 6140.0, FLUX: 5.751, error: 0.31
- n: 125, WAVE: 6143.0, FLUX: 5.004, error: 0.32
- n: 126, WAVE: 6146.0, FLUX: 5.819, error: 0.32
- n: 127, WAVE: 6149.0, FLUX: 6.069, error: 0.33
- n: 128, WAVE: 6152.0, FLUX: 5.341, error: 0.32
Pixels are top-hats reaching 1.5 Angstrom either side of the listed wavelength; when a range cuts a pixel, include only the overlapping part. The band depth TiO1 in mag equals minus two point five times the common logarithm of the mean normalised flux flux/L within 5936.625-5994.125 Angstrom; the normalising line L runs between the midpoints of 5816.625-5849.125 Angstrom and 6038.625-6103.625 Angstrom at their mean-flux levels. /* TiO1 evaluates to 0.03 mag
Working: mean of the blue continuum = 5.73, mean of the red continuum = 5.81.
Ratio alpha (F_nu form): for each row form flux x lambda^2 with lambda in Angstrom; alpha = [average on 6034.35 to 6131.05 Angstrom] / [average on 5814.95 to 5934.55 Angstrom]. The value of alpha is 1.13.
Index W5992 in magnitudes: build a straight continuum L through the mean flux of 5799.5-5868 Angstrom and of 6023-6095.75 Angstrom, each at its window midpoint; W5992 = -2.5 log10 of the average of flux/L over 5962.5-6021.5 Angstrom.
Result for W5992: 0.05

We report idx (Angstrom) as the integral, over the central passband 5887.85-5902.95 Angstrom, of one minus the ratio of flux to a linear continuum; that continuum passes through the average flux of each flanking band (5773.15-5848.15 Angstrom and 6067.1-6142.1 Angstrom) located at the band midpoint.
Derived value 2.5 Angstrom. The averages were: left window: 5.81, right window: 5.69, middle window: 4.83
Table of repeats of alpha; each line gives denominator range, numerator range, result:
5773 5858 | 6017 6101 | 1.08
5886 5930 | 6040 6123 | 1.18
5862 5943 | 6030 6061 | 1.13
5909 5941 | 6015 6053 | 1.06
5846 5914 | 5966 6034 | 1.08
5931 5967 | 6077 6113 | 1.09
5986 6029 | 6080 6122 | 1.08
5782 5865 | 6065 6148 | 1.09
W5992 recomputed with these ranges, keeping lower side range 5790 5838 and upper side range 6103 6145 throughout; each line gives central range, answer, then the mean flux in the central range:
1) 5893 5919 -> 0.10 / 5.26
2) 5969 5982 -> 0.02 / 5.58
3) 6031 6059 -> -0.04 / 5.85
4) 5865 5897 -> 0.11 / 5.23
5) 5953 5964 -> 0.07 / 5.35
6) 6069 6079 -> -0.02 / 5.74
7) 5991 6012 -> 0.04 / 5.49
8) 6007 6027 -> 0.04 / 5.49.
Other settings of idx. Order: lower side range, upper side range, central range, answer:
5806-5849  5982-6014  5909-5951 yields 0.49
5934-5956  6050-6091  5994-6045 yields 1.75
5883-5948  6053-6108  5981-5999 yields -0.21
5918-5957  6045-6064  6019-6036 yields 0.40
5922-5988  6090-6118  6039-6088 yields -1.18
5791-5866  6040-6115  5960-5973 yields 0.63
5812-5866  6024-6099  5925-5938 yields 0.36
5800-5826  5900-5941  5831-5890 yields 2.14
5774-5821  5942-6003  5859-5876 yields 0.34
